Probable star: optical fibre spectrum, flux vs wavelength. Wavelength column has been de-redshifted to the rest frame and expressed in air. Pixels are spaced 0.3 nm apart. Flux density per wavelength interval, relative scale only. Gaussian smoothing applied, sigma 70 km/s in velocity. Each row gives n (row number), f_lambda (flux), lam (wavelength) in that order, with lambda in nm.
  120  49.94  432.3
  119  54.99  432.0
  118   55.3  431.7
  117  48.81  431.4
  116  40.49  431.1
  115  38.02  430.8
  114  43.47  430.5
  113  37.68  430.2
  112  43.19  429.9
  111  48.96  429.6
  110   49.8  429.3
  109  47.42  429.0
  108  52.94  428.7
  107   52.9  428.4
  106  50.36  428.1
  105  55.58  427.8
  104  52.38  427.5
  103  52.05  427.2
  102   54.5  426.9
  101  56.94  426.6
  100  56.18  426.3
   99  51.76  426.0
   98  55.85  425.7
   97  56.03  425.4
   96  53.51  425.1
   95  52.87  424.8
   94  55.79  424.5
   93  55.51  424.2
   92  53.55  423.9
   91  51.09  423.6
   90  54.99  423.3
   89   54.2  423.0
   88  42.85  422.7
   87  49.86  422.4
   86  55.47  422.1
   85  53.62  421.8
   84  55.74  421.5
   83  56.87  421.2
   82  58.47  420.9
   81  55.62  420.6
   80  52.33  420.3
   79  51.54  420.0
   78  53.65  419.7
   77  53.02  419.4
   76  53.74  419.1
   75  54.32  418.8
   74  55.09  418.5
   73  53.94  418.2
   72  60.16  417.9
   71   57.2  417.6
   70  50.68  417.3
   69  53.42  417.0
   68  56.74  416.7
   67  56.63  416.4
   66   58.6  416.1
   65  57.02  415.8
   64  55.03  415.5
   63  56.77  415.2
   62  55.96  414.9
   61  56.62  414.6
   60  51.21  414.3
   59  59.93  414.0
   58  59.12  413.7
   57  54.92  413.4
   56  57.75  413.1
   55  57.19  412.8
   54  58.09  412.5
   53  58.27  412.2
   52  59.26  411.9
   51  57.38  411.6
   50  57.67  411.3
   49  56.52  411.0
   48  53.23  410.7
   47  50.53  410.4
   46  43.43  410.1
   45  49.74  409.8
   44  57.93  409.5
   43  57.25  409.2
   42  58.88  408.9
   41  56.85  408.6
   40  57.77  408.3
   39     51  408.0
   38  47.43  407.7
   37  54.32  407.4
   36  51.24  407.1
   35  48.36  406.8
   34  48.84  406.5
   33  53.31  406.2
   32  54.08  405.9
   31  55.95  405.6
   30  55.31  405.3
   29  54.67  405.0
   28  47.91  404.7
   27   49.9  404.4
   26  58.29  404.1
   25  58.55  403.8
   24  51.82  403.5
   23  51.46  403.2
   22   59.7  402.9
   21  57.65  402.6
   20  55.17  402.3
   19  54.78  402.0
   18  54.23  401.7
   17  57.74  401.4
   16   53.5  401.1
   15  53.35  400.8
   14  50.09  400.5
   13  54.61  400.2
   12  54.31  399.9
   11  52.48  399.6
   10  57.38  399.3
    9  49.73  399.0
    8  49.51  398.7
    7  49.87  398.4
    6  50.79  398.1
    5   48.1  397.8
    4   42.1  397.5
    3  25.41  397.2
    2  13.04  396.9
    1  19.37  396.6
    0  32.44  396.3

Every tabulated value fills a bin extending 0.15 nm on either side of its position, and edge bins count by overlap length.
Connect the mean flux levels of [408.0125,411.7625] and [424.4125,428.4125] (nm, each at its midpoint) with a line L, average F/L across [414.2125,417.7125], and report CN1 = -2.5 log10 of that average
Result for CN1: -0.02 mag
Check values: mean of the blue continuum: 54.6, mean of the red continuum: 54.1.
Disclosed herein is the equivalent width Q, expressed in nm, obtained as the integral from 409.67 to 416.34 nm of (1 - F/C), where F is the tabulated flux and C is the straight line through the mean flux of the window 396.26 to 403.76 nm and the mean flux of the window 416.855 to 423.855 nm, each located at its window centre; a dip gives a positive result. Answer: -0.49 nm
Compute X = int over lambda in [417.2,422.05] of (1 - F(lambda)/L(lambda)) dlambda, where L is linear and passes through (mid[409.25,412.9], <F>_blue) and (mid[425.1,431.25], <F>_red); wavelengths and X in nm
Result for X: -0.22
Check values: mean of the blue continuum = 55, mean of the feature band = 54.8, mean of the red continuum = 49.9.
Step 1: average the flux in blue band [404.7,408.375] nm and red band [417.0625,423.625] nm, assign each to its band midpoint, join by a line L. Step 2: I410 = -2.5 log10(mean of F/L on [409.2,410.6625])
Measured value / 0.03 mag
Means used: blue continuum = 52.4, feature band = 51.3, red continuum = 53.9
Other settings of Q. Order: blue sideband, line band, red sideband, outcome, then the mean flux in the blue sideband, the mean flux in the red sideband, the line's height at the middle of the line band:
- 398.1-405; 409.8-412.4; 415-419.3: 0.03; 53.7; 55.6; 54.9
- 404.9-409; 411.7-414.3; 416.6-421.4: -0.17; 53.3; 54.8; 54.1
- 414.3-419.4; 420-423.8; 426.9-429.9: 0.02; 55.5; 51.1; 53.6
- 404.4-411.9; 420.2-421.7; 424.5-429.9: -0.08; 53.4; 52.8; 53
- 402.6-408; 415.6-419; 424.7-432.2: -0.27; 53.1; 50.5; 51.7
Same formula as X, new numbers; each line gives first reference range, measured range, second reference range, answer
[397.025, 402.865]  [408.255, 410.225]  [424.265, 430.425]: -0.12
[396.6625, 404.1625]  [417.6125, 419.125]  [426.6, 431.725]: -0.20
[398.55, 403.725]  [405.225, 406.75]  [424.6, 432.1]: 0.01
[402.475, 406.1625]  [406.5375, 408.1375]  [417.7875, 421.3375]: 0.12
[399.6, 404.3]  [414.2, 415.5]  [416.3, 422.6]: -0.02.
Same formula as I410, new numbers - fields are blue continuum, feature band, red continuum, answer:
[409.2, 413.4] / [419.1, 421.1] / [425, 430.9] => -0.028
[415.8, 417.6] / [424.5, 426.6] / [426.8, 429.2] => -0.035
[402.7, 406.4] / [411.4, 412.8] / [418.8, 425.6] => -0.080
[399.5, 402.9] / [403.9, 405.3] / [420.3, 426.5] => 0.027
